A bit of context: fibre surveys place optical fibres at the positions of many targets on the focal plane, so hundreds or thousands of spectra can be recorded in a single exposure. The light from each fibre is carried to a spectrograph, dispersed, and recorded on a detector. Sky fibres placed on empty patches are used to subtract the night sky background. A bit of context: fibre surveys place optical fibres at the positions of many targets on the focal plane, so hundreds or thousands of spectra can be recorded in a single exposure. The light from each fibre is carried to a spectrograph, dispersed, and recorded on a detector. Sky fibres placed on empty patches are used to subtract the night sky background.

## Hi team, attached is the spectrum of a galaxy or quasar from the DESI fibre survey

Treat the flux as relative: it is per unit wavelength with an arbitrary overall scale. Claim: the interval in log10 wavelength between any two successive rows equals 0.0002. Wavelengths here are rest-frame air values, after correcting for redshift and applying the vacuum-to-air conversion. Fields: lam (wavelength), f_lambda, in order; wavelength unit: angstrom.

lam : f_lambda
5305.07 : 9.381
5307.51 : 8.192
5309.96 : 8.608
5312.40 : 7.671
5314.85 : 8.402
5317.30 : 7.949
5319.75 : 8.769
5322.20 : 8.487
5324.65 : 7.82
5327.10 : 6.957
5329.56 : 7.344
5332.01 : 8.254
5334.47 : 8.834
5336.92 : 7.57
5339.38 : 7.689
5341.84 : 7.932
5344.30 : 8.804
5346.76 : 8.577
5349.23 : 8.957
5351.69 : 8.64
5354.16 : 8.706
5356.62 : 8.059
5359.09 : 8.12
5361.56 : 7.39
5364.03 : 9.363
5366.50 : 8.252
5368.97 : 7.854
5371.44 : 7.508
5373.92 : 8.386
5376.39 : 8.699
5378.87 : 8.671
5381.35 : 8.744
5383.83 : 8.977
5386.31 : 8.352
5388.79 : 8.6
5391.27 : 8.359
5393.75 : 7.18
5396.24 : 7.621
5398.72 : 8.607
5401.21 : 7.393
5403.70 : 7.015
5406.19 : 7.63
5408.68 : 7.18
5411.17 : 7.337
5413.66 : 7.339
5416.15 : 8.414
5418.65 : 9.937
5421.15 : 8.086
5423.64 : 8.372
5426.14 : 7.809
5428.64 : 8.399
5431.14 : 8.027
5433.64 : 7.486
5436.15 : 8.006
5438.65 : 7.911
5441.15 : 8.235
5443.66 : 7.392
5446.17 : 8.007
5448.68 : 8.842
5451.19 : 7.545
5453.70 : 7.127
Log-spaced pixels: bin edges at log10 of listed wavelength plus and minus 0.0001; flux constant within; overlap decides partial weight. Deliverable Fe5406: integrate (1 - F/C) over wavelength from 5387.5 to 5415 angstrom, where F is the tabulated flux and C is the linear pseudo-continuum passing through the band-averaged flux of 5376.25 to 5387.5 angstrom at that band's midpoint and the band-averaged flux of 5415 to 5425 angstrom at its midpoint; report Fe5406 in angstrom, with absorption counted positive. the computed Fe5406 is 3.24 angstrom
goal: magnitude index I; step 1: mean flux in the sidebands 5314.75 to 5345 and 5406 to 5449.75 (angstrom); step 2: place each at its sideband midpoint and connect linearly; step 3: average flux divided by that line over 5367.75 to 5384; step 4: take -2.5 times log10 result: -0.04 mag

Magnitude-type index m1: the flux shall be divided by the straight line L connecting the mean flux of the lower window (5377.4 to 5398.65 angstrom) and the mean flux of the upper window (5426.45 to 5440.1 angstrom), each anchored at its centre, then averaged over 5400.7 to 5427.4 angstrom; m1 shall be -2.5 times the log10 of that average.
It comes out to 0.03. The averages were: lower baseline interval 8.33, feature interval 7.88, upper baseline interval 7.96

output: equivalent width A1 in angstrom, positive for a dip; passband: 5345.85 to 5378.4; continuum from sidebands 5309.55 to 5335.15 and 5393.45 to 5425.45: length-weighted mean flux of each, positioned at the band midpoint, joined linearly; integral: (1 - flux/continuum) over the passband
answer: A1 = -1.5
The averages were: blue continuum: 8.07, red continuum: 7.87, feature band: 8.35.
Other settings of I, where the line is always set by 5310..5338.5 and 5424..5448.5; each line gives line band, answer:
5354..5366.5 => -0.04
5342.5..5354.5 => -0.09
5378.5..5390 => -0.09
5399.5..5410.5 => 0.09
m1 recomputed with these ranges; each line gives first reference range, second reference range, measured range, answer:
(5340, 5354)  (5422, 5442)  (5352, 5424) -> 0.02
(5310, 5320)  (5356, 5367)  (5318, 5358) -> 0.00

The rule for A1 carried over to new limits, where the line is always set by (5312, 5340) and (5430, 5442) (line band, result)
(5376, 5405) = -0.78 angstrom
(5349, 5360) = -0.68 angstrom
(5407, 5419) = 0.08 angstrom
